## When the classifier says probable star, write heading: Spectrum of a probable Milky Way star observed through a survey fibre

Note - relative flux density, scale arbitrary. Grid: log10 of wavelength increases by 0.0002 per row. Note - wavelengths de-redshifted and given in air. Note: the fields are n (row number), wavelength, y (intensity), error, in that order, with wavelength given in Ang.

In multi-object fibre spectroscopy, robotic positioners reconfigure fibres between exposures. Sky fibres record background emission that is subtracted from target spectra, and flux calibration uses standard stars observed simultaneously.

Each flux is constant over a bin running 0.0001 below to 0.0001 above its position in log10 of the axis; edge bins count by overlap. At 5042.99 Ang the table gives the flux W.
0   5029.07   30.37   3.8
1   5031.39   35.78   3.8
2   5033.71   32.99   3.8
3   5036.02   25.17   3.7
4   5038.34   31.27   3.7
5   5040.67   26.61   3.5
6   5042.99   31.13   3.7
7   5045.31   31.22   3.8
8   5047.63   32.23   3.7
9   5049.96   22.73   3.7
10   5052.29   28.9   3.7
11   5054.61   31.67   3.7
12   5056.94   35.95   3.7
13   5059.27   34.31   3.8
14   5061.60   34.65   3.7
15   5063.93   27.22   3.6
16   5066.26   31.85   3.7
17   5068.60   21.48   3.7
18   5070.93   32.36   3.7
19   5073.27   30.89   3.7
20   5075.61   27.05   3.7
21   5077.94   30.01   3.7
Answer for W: 31.13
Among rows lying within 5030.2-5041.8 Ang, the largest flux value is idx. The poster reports 35.78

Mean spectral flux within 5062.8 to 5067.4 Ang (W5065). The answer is 29.6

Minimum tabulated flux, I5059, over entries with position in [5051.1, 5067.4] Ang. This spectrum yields 27.22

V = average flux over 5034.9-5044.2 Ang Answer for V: 28.6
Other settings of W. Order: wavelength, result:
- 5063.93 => 27.22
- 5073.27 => 30.89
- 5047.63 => 32.23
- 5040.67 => 26.61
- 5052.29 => 28.9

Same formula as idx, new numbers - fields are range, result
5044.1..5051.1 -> 32.23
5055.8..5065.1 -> 35.95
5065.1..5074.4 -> 32.36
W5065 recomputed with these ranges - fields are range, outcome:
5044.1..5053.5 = 28.8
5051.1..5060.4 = 32.7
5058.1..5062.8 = 34.4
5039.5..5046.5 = 29.7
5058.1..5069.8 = 29.9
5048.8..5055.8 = 27.8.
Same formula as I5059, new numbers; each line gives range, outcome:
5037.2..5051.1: 22.73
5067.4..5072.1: 21.48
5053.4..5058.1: 31.67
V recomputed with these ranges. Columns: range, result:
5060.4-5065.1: 31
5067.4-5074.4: 28.2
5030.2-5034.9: 34.3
